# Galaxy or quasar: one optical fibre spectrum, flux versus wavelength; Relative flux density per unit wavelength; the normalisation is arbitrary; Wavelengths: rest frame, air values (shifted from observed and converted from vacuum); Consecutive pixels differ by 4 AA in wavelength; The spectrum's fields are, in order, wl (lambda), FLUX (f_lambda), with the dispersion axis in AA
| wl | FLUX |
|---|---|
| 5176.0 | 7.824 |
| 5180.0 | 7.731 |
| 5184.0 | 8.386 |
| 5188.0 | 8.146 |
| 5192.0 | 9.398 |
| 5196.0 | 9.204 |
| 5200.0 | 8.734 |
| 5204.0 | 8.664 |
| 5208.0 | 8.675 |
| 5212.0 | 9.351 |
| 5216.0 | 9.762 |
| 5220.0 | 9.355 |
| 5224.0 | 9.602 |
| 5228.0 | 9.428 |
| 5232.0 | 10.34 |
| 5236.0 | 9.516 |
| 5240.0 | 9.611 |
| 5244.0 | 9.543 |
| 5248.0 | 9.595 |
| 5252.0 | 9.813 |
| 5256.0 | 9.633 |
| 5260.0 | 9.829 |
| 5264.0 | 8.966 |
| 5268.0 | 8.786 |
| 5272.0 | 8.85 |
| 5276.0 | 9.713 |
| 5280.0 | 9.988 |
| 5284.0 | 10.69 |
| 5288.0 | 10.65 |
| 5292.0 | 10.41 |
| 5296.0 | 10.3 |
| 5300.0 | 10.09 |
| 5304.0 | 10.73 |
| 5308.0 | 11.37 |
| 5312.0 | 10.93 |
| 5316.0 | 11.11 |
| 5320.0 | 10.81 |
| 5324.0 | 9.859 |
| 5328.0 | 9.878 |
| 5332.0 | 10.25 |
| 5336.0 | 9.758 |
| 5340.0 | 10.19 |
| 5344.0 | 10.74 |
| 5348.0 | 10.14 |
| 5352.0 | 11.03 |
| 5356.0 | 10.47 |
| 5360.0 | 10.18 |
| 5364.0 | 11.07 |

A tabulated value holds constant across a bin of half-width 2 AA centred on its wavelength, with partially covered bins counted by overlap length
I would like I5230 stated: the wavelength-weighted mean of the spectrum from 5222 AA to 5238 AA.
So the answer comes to 9.72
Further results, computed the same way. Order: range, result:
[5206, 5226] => 9.35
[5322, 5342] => 9.99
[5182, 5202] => 8.77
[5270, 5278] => 9.28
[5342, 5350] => 10.4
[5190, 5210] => 8.93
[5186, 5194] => 8.77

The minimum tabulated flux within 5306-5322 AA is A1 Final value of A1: 10.81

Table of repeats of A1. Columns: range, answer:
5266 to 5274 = 8.786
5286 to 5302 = 10.09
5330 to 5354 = 9.758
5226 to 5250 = 9.428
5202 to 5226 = 8.664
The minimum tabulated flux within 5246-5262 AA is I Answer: 9.595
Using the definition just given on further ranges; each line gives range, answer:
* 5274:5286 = 9.713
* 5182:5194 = 8.146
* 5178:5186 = 7.731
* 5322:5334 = 9.859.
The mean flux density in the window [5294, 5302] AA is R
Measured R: 10.2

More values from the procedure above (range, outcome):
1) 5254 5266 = 9.48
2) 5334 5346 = 10.2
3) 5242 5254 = 9.65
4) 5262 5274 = 8.87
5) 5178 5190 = 8.09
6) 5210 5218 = 9.56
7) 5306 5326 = 10.8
